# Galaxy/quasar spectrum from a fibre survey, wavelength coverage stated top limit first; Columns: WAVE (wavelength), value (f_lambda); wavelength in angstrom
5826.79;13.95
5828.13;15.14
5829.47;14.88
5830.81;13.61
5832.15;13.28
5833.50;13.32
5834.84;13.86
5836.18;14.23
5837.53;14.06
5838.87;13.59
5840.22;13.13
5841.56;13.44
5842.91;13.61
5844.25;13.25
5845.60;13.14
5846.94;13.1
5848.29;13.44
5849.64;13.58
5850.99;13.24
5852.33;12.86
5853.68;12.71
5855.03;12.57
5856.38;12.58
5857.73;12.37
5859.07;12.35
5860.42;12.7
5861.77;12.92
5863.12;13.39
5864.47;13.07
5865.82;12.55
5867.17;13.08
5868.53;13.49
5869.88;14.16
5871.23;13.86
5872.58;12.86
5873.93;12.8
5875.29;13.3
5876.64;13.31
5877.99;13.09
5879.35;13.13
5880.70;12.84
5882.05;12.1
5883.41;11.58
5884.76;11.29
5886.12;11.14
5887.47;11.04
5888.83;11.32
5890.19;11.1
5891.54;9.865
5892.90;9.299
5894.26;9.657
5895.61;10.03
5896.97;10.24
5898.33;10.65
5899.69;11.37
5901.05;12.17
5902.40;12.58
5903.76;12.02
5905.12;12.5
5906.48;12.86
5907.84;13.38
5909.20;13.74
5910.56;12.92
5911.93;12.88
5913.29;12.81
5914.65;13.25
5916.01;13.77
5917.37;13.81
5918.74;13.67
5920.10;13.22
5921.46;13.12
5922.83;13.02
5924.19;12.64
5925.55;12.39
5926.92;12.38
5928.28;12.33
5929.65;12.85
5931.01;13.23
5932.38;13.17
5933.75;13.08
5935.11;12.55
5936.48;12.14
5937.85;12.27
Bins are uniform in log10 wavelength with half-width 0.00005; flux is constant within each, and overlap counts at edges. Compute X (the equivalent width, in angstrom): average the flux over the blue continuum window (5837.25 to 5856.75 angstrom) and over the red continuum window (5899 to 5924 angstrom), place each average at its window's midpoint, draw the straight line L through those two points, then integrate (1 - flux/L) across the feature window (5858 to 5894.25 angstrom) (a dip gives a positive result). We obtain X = 2.1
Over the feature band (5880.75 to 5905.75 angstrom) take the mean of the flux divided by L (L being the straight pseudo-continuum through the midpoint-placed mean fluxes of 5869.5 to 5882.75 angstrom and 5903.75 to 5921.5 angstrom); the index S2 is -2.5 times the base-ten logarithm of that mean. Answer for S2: 0.18 mag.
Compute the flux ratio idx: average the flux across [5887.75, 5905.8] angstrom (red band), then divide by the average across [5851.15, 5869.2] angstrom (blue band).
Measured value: 0.9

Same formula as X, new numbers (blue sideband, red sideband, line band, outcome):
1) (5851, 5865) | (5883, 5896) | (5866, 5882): -2.07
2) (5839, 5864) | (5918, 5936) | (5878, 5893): 1.71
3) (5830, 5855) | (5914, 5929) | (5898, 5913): 0.70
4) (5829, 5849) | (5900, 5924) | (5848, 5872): 0.67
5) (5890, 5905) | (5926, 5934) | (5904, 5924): -2.23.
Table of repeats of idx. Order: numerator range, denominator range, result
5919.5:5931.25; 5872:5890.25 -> 1.04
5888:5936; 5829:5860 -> 0.92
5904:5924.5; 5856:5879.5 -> 1.01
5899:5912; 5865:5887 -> 0.99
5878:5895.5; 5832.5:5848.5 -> 0.83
